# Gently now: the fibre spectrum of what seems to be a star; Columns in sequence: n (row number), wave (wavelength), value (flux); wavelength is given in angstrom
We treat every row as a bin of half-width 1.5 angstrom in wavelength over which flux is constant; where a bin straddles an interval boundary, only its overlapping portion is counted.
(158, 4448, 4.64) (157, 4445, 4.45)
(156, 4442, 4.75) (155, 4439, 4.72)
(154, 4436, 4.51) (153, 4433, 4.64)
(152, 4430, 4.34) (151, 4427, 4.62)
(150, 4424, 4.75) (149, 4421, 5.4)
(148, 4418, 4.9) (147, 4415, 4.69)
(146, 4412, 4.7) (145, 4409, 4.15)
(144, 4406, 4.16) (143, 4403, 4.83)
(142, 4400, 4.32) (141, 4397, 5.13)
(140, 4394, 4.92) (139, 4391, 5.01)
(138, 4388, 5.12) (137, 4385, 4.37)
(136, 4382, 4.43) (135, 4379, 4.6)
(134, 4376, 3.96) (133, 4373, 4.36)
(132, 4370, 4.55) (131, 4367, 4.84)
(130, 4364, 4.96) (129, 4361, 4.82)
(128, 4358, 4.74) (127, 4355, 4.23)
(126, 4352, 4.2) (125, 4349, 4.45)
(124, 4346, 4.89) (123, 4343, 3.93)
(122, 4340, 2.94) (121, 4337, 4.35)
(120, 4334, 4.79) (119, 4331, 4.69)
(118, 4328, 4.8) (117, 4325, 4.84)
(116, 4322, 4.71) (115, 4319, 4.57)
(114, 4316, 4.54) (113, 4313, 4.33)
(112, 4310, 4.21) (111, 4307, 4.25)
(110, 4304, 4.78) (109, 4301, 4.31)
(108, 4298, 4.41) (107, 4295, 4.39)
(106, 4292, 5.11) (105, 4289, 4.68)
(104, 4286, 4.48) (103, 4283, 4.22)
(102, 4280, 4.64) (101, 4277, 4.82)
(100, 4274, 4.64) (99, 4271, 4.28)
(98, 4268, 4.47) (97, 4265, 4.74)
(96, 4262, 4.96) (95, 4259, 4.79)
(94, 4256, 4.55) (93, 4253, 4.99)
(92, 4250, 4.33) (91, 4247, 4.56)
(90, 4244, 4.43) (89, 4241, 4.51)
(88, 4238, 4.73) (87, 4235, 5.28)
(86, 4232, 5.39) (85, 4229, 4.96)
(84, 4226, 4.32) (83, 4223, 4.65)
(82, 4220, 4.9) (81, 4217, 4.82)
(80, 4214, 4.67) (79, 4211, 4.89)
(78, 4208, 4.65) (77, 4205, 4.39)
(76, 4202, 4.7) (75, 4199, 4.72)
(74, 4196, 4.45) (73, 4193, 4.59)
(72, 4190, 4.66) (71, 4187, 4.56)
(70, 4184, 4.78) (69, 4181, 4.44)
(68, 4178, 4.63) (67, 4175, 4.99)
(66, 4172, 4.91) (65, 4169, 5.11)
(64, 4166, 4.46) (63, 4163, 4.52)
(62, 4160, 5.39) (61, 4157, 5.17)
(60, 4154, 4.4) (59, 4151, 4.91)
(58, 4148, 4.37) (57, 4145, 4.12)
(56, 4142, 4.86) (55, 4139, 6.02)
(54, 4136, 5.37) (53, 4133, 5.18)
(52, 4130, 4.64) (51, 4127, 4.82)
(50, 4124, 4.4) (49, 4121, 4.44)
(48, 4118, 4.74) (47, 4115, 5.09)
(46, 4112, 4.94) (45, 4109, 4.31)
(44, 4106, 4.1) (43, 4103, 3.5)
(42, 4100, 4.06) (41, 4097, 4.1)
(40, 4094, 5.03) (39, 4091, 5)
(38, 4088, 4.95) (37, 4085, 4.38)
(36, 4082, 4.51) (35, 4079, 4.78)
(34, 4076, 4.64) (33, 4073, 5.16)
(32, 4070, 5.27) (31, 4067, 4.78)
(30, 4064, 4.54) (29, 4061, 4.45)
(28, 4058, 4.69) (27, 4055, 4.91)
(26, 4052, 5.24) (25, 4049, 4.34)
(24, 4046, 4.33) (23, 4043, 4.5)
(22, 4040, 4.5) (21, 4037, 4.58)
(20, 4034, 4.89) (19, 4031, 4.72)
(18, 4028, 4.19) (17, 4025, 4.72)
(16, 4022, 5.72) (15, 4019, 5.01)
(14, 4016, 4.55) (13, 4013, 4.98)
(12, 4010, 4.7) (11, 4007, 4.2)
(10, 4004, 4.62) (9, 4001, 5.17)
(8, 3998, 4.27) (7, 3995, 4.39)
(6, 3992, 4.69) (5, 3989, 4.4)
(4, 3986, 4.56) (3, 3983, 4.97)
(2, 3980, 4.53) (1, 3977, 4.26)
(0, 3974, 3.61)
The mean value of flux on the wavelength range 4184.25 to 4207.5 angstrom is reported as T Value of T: 4.6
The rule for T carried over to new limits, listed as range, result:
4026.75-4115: 4.61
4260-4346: 4.5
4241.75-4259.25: 4.59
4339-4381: 4.41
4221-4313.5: 4.62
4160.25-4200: 4.7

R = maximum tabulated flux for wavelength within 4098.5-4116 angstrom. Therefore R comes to 5.09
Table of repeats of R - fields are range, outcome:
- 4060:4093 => 5.27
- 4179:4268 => 5.39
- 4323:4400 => 5.13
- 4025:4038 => 4.89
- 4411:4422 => 5.4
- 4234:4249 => 5.28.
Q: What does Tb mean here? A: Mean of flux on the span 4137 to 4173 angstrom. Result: 4.86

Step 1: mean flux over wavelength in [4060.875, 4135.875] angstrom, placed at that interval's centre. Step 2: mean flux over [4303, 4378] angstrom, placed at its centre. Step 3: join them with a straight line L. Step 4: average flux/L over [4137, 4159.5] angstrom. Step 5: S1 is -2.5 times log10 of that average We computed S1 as -0.060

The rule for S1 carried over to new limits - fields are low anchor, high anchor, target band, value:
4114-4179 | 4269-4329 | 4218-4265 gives -0.02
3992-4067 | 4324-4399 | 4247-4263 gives -0.03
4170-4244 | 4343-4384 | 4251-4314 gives 0.01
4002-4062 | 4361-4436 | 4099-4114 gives 0.12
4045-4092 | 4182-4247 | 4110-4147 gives -0.03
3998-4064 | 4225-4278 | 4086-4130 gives 0.04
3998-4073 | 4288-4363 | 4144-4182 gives -0.03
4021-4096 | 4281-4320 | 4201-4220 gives -0.03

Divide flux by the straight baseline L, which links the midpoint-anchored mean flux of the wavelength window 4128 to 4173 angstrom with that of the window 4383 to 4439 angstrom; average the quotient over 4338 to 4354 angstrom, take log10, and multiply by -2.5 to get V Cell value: 0.160 mag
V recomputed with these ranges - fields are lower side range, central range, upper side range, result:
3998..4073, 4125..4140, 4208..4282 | -0.09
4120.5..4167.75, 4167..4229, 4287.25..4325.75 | 0.01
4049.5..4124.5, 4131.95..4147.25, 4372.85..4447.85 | -0.10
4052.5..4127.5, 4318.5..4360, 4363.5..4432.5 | 0.05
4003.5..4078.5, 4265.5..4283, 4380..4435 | 0.04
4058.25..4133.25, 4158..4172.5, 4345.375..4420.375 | -0.06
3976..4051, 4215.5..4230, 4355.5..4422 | -0.02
